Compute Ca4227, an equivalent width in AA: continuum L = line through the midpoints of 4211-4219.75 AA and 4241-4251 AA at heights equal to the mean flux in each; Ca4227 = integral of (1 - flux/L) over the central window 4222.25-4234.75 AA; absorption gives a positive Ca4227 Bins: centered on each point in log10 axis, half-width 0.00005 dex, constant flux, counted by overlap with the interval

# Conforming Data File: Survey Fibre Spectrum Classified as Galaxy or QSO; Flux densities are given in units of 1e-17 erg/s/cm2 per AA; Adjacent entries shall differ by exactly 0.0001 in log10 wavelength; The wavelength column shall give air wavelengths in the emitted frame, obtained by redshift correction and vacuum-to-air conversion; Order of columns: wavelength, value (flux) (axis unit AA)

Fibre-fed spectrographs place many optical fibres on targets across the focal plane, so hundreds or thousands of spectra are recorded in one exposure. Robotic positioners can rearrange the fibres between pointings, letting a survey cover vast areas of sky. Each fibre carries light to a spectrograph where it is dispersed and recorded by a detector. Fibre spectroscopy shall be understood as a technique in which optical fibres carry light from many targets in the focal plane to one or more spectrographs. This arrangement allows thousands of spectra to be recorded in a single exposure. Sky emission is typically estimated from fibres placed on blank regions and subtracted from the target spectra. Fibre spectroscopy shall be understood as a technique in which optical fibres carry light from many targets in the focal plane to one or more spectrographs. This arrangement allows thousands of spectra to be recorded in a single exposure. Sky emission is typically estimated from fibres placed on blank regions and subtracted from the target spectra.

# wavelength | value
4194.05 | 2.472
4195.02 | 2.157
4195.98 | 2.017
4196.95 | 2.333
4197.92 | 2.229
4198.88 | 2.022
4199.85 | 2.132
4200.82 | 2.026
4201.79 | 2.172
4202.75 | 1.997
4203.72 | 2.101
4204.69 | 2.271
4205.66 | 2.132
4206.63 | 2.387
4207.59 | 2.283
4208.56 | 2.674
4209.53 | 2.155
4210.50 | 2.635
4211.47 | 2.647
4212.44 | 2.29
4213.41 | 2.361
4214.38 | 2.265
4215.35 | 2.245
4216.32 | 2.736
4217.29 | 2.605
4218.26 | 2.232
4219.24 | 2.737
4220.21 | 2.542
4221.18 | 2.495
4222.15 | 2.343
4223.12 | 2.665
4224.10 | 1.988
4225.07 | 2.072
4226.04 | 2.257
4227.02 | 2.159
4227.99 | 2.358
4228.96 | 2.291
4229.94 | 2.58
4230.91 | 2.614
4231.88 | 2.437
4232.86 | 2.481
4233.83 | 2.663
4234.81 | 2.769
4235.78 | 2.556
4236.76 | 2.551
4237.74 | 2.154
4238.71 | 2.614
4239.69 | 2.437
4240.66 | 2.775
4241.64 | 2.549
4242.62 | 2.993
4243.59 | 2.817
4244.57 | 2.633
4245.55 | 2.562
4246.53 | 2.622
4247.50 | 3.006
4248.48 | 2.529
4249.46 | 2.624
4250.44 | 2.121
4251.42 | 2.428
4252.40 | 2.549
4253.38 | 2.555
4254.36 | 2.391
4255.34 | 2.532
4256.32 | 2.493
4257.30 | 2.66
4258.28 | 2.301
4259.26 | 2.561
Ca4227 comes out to 0.7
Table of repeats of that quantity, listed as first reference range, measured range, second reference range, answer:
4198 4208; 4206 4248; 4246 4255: -2.6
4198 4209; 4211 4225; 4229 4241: -0.4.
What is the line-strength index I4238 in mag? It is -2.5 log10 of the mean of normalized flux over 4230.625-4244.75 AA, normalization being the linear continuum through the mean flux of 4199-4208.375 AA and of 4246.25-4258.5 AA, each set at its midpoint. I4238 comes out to -0.08 mag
